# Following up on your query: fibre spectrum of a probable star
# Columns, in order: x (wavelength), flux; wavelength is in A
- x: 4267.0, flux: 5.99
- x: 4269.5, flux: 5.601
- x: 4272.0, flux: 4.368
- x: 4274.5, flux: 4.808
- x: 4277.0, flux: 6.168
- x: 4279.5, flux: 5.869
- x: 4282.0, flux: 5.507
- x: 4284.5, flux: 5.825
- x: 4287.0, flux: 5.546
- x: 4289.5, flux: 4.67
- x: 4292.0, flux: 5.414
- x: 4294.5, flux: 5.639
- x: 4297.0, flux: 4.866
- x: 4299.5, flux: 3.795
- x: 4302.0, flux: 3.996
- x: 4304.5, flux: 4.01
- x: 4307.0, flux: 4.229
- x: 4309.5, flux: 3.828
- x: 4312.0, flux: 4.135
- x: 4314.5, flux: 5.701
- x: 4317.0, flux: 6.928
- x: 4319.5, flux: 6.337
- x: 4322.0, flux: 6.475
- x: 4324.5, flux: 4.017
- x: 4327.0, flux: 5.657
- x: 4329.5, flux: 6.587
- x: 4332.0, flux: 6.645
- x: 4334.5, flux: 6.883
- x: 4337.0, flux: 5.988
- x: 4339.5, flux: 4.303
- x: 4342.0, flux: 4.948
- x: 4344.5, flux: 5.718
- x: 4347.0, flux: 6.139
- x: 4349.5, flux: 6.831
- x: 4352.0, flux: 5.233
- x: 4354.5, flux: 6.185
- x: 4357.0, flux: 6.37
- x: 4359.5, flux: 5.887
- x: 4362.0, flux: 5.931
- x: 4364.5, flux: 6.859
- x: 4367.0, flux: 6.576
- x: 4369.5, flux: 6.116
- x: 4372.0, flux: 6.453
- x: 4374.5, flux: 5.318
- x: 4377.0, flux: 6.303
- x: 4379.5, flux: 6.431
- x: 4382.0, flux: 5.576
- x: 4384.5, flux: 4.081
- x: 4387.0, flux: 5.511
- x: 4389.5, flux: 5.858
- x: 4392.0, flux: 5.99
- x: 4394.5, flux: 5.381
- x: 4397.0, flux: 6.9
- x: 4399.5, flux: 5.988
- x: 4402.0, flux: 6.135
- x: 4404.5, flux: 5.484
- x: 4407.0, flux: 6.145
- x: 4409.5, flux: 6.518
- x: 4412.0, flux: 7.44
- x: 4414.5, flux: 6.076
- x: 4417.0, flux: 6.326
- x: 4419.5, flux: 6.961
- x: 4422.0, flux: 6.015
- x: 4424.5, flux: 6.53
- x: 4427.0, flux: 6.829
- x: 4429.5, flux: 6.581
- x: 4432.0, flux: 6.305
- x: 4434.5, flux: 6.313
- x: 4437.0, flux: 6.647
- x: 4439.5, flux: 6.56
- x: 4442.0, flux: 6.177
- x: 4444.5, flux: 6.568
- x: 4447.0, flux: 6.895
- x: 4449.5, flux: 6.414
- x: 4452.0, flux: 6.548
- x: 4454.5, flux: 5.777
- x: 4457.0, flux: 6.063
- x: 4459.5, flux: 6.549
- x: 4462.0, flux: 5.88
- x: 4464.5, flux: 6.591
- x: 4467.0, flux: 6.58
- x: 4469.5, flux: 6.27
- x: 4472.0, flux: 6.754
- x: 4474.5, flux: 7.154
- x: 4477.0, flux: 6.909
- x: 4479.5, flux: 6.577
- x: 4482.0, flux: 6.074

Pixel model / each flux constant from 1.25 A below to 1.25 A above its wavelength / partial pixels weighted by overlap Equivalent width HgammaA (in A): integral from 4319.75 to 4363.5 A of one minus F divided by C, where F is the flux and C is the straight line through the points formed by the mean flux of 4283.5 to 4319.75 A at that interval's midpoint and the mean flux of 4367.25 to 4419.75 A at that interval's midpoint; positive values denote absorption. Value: -3.7 A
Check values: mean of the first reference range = 4.95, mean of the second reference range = 6.04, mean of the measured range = 5.89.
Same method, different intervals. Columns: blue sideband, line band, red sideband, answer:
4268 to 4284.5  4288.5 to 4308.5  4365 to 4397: 3.5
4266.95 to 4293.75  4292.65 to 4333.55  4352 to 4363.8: 3.5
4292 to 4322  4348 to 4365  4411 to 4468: -2.0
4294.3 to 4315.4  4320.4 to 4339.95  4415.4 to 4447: -4.4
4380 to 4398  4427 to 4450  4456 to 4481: -1.2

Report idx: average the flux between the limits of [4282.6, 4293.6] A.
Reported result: 5.38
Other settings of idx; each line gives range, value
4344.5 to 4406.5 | 5.98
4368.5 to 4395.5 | 5.73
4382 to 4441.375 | 6.19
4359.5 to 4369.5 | 6.34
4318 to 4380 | 6.01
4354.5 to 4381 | 6.22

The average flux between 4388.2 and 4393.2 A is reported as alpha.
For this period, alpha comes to 5.92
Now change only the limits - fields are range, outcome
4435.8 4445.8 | 6.49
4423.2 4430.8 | 6.64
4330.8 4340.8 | 5.95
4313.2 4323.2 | 6.35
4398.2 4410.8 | 6.06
